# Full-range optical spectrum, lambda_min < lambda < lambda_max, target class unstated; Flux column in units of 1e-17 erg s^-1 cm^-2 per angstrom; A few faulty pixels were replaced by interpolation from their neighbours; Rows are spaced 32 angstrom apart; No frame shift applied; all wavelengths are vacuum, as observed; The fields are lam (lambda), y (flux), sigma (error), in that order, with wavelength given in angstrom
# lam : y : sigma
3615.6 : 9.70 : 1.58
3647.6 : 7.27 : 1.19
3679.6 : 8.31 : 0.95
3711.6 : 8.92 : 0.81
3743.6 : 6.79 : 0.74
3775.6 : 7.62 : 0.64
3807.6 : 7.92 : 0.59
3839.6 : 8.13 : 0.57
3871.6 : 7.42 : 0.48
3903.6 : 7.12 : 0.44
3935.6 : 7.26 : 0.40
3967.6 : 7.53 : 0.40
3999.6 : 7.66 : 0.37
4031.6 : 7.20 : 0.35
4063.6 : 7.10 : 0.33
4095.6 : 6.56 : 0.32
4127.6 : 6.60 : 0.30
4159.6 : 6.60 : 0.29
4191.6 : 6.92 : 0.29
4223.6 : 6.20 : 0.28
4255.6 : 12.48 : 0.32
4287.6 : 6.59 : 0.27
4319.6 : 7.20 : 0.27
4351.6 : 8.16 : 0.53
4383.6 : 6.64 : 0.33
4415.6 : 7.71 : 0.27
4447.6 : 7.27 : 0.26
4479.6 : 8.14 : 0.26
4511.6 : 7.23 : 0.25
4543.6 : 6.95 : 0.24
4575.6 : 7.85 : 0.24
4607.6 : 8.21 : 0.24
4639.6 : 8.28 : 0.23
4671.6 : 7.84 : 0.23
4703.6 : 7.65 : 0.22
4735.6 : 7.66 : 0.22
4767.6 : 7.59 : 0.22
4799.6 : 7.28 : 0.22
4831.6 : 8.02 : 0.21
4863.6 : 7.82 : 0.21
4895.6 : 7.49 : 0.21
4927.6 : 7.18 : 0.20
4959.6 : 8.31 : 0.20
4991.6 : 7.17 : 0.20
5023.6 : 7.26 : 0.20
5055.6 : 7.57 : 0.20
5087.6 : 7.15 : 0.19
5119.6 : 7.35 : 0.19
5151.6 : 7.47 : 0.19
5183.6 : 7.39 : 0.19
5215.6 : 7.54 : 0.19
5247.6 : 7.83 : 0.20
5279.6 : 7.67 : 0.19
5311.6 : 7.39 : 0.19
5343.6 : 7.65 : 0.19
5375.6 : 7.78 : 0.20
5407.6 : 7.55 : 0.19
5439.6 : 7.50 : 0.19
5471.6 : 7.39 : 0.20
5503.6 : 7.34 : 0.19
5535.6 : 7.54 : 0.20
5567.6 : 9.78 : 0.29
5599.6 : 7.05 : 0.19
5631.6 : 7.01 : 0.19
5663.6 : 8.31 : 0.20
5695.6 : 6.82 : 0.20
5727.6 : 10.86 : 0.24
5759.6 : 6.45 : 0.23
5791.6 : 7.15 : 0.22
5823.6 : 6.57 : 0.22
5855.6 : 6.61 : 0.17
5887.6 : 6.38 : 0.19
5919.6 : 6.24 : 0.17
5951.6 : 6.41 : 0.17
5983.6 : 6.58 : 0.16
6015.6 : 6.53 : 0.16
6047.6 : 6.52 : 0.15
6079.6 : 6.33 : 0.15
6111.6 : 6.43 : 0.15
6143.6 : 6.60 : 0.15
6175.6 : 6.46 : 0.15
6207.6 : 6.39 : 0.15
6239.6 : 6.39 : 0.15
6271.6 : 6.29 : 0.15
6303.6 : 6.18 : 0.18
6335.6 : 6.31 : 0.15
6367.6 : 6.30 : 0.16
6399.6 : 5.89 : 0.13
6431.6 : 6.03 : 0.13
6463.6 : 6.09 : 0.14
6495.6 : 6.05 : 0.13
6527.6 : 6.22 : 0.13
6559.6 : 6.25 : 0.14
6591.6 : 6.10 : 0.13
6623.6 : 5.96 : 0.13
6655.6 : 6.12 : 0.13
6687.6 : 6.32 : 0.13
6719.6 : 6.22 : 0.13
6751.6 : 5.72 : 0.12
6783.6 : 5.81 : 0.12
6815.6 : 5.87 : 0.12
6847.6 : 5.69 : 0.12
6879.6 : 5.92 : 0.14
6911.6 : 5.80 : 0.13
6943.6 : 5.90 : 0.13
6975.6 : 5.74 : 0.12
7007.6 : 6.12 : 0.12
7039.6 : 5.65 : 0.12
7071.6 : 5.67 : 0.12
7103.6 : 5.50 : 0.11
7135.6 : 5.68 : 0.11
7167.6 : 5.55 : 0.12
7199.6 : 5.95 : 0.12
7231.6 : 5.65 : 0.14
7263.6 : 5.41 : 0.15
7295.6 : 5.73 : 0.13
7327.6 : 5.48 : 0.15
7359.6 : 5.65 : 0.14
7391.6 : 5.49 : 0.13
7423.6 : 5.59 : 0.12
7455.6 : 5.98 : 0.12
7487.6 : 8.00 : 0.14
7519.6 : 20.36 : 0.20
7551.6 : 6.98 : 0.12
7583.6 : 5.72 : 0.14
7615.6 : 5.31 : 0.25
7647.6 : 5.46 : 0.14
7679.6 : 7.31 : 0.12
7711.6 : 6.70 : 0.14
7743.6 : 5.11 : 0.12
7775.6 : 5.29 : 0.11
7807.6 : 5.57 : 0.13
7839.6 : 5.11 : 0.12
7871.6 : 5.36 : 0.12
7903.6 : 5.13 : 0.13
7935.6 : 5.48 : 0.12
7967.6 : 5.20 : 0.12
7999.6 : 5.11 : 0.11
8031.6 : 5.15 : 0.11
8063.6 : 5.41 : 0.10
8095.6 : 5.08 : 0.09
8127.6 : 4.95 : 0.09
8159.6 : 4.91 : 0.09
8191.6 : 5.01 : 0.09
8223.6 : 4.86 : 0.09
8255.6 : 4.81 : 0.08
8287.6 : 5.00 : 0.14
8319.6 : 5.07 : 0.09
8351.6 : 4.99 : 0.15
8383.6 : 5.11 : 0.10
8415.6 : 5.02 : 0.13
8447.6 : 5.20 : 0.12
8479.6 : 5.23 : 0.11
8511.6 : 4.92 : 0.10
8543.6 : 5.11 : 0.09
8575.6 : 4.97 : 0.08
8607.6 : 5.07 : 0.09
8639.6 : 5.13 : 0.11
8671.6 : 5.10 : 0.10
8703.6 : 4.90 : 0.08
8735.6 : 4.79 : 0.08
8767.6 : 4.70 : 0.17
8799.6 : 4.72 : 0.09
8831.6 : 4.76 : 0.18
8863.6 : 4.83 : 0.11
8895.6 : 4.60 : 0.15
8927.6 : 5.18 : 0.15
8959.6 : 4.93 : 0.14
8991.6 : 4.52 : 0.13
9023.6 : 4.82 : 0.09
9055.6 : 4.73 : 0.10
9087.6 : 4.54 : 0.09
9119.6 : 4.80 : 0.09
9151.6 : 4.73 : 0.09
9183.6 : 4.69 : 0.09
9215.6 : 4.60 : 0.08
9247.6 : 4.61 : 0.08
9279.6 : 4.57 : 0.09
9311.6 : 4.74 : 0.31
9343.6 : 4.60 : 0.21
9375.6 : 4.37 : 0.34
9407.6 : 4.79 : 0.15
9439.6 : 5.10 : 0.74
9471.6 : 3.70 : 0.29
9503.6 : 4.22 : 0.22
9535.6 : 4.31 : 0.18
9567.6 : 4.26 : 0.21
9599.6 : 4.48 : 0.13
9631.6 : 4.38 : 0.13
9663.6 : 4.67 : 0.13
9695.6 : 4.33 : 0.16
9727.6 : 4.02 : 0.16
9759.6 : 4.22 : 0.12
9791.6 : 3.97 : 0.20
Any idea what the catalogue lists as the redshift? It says 0.144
